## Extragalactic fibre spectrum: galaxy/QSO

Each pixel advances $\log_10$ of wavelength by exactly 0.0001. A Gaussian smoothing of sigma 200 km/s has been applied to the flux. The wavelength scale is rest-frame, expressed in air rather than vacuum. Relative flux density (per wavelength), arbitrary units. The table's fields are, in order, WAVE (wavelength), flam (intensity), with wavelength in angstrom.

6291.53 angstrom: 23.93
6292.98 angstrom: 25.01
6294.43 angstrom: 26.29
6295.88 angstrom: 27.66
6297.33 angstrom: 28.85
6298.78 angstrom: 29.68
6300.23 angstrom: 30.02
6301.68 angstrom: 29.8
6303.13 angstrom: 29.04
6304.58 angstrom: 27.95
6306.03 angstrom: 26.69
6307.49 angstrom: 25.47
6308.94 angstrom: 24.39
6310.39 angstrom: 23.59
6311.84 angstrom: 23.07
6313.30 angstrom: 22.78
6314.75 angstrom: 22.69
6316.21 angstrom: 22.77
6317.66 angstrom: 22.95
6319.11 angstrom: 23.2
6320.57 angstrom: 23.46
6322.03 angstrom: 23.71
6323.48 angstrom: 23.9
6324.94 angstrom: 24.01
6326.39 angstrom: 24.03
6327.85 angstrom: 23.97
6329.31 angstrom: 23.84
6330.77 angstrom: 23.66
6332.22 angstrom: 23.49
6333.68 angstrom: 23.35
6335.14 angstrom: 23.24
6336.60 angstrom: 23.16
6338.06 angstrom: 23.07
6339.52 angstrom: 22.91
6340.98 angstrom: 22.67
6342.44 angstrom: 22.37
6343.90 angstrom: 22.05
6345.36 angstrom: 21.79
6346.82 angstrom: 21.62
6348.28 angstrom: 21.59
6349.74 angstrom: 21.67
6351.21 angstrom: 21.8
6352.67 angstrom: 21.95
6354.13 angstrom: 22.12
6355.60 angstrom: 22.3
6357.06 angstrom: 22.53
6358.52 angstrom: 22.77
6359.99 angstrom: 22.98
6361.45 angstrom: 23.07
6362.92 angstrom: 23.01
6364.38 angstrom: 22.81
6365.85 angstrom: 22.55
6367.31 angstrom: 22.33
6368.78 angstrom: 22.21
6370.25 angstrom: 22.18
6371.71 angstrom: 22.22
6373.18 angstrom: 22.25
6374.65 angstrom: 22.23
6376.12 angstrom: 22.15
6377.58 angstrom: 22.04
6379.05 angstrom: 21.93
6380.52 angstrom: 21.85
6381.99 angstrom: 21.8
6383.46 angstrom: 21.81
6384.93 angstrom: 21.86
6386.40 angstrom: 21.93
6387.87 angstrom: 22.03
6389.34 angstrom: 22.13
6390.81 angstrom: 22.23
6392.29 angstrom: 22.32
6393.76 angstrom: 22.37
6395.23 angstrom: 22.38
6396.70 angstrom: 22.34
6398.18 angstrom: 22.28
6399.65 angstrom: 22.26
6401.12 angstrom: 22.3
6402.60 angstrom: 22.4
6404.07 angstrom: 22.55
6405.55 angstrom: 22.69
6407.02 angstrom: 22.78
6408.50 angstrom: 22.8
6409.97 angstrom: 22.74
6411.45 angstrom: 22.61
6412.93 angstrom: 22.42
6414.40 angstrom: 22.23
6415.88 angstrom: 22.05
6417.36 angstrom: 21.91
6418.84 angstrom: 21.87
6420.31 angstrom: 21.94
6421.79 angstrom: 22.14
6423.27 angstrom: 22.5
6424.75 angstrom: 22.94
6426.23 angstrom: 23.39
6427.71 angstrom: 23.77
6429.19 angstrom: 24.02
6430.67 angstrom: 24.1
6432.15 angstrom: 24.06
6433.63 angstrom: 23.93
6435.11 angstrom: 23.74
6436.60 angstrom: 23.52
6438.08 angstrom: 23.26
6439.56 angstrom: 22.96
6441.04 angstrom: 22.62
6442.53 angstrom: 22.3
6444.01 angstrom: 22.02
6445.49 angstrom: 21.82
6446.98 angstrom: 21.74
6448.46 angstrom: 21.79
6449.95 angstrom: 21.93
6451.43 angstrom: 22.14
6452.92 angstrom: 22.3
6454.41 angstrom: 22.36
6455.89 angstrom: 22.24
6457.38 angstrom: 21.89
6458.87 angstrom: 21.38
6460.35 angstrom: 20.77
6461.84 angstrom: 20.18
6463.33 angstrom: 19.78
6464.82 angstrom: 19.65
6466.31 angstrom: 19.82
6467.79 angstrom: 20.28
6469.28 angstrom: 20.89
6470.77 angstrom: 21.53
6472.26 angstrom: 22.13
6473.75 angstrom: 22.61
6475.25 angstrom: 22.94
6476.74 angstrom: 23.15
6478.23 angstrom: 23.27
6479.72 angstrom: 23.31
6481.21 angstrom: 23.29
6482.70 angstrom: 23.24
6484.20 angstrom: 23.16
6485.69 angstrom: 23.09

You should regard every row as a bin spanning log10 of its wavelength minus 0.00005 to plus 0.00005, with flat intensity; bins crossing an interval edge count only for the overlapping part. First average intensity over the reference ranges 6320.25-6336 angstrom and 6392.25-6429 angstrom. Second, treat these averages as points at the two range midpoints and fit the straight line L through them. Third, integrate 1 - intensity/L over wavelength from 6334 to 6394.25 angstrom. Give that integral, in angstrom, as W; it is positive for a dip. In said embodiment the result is 2.3 angstrom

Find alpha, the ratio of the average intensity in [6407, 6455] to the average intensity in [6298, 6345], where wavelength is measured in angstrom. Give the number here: 0.9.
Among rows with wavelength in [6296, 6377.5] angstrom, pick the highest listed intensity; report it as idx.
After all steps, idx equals 30.02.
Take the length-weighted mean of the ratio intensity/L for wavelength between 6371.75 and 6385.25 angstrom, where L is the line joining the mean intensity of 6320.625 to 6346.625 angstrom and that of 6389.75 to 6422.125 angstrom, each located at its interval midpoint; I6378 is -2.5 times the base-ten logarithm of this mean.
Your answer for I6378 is 0.03 mag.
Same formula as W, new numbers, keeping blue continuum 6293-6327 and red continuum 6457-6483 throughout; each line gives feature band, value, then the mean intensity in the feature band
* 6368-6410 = 2.4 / 22.2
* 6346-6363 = 1.5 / 22.3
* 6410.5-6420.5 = 0.3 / 22.2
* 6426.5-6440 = -0.7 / 23.7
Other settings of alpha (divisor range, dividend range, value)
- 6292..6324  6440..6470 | 0.84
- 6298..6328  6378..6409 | 0.88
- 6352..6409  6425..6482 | 1.00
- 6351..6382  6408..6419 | 1.00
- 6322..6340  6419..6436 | 0.99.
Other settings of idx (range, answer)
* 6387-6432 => 24.1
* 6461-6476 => 22.94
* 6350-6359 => 22.77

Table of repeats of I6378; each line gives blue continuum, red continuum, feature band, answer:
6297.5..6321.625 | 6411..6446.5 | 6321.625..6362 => 0.09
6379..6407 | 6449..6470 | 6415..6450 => -0.06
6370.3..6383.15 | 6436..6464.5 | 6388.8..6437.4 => -0.04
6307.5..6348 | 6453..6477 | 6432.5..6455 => -0.05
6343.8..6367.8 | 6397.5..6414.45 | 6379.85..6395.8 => 0.02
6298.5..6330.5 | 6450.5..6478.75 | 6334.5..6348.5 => 0.09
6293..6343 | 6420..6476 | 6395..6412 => 0.03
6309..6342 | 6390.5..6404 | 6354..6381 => 0.02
